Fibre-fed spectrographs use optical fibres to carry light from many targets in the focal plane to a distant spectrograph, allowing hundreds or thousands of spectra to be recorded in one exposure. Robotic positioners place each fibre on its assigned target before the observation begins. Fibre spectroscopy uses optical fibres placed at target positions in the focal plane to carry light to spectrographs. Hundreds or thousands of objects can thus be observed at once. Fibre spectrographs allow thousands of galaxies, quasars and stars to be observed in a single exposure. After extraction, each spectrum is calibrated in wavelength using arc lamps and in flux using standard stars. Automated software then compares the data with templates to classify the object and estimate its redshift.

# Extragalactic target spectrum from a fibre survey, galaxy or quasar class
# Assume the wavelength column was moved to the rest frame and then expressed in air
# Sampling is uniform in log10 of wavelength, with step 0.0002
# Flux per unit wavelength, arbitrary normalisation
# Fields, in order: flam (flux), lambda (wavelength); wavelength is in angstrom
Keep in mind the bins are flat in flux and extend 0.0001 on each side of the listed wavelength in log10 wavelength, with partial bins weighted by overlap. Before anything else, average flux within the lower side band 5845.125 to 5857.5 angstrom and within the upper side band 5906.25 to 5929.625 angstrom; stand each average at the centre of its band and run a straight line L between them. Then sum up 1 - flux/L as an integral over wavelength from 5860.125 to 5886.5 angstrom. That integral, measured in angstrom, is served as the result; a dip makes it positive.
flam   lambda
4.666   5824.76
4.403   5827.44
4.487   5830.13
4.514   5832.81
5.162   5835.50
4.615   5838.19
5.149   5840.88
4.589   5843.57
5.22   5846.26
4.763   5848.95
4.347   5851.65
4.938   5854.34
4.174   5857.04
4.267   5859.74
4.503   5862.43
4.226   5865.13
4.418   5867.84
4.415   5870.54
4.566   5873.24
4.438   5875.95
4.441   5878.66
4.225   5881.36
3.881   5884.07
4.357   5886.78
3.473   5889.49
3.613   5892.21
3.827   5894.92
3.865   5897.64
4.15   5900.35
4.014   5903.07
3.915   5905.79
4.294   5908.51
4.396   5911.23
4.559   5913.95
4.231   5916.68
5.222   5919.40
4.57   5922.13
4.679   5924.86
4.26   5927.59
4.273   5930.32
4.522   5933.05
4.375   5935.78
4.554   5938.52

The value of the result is 1.7 angstrom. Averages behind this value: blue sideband 4.72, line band 4.34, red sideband 4.5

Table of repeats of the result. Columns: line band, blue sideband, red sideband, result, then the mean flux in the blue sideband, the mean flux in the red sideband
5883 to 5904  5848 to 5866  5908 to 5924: 2.9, 4.46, 4.56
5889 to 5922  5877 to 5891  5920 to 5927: 1.7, 4.08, 4.65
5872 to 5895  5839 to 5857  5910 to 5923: 2.9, 4.78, 4.6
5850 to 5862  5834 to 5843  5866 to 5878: 0.6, 4.93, 4.45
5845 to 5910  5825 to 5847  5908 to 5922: 5.4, 4.75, 4.56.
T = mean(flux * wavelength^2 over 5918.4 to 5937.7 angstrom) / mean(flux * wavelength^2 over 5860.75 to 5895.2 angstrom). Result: 1.10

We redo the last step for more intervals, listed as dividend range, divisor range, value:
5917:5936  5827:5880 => 1.02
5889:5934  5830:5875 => 0.94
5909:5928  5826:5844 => 1.00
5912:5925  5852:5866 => 1.07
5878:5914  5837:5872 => 0.90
